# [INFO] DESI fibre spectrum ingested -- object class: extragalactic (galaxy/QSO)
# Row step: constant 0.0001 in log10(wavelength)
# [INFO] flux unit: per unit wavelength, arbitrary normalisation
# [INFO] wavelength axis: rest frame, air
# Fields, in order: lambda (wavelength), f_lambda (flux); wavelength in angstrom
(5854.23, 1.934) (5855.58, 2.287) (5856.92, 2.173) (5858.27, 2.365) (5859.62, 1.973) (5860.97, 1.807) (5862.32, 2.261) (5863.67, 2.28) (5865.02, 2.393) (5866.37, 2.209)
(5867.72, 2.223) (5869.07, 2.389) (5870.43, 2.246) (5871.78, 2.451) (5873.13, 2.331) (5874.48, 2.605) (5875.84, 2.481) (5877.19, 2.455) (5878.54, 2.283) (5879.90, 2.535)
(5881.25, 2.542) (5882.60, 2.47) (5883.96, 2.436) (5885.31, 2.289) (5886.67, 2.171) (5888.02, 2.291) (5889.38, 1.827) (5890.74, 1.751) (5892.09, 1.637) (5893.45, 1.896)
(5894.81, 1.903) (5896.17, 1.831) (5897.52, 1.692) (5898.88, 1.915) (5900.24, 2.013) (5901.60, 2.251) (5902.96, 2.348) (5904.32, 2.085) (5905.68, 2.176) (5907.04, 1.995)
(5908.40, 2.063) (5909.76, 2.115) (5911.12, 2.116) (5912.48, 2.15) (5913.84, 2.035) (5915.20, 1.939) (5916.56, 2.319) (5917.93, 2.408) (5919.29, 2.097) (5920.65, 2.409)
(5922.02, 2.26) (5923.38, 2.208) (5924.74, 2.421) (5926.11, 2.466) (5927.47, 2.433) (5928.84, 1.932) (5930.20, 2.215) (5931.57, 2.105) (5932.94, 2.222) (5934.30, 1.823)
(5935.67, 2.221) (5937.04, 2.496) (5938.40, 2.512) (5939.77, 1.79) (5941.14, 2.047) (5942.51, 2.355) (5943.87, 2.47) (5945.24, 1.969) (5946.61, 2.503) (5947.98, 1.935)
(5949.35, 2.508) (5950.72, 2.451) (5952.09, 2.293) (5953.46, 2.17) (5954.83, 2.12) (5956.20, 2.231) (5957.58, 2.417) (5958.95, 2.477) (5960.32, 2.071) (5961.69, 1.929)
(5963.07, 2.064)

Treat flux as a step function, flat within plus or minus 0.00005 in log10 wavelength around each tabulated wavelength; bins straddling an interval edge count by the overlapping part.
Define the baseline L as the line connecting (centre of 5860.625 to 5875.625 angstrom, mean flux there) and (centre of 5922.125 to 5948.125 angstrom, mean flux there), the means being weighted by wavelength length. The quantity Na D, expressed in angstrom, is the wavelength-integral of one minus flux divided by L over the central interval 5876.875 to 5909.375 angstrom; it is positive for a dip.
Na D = 2.3 angstrom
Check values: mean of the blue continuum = 2.31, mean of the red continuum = 2.22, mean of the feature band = 2.11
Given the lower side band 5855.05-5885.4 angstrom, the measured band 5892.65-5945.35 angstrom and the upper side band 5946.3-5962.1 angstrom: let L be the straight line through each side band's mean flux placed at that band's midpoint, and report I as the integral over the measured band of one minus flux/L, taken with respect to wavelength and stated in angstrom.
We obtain 3.2 angstrom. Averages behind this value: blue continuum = 2.33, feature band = 2.15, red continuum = 2.26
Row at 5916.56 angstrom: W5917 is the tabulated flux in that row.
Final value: 2.319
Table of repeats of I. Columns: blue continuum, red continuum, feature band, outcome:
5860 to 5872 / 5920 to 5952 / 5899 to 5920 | 1.0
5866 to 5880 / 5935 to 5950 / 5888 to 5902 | 2.7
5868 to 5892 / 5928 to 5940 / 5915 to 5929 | -0.6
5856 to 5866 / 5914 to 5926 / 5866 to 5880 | -1.2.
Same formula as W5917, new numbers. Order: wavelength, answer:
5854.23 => 1.934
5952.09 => 2.293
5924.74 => 2.421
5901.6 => 2.251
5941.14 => 2.047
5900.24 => 2.013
